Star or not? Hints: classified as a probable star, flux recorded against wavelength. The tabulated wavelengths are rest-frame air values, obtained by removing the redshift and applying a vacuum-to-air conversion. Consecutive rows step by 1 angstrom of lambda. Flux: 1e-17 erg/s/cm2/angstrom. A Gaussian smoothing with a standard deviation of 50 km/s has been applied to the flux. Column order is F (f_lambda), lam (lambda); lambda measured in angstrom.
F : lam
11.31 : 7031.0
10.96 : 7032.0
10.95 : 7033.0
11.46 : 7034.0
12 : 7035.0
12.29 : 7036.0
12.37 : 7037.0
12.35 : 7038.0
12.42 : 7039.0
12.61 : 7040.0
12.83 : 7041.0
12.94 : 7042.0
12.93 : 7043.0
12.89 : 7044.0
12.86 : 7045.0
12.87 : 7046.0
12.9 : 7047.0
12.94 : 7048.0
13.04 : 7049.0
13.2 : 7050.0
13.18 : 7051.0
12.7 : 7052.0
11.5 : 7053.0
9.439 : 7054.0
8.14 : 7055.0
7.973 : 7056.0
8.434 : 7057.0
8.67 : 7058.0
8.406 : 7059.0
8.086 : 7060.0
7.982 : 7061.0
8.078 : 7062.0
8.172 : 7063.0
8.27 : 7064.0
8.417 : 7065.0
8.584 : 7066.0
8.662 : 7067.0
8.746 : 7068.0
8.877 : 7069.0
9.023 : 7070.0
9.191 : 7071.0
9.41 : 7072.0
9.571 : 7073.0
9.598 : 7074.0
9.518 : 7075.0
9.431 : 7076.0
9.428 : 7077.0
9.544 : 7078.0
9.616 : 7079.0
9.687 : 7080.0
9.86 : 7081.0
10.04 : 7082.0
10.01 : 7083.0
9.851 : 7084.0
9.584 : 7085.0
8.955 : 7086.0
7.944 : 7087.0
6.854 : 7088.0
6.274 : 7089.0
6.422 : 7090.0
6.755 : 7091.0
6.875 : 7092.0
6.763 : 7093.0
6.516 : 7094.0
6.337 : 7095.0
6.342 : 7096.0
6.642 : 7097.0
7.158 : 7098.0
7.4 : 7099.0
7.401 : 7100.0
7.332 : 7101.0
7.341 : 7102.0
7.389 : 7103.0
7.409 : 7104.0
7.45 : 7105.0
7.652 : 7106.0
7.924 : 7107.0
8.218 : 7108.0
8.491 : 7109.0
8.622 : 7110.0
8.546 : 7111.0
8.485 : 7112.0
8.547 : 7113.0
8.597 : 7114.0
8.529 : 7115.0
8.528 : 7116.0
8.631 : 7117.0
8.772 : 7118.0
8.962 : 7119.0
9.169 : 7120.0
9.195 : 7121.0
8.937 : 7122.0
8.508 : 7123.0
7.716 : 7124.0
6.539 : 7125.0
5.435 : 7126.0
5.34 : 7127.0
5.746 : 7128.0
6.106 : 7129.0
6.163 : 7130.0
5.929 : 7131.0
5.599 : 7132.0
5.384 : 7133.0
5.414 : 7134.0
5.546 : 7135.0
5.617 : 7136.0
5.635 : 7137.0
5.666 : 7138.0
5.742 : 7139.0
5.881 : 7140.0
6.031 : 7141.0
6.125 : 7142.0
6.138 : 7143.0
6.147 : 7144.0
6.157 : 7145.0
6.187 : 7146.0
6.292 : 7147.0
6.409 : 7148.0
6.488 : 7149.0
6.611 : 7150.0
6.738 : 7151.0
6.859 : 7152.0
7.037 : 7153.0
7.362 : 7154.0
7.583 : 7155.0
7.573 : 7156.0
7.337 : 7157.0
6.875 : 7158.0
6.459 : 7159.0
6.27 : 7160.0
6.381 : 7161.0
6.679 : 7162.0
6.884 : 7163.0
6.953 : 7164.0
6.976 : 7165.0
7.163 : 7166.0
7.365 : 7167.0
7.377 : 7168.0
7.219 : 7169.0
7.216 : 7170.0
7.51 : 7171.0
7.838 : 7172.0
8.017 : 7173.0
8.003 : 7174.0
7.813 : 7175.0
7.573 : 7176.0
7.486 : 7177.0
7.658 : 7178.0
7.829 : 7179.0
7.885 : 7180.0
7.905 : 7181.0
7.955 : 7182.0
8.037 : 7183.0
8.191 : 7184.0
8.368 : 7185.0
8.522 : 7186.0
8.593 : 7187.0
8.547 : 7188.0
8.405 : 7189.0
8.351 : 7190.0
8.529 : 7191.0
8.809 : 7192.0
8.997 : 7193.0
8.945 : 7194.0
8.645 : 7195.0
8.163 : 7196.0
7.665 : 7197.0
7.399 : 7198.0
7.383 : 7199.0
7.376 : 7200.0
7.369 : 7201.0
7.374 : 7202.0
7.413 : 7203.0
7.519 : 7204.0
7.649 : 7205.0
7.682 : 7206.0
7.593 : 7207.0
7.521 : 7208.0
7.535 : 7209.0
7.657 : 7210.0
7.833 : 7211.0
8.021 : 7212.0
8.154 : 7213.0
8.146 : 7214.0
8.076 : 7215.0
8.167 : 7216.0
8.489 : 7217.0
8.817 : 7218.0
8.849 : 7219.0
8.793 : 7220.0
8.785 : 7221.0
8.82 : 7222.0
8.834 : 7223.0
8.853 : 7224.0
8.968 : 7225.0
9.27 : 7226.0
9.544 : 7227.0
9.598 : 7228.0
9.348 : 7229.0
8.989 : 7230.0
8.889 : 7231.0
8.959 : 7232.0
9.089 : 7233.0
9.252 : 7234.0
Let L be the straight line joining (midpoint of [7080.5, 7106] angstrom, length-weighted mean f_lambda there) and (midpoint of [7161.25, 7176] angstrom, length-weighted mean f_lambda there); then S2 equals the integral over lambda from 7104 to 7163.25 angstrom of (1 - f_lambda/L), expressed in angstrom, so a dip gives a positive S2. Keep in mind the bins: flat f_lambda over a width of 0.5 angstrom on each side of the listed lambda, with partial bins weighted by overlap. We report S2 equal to 3.7 angstrom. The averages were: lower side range 7.64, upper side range 7.35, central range 7.02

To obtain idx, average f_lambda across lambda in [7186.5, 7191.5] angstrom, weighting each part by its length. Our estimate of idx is 8.48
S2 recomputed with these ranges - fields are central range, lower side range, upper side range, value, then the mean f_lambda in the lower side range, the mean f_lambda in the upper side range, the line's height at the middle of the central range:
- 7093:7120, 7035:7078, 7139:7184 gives 3.01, 10.5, 7.05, 8.84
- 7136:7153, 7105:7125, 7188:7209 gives 4.25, 8.45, 7.94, 8.27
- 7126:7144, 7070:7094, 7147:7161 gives 3.84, 8.71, 6.85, 7.34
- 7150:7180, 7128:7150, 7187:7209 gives -1.77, 5.95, 7.97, 6.84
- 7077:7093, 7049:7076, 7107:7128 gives 0.64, 9.37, 8.12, 8.86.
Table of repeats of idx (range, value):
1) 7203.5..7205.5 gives 7.58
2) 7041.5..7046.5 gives 12.9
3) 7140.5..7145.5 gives 6.12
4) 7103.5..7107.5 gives 7.61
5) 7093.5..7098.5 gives 6.6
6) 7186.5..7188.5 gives 8.57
